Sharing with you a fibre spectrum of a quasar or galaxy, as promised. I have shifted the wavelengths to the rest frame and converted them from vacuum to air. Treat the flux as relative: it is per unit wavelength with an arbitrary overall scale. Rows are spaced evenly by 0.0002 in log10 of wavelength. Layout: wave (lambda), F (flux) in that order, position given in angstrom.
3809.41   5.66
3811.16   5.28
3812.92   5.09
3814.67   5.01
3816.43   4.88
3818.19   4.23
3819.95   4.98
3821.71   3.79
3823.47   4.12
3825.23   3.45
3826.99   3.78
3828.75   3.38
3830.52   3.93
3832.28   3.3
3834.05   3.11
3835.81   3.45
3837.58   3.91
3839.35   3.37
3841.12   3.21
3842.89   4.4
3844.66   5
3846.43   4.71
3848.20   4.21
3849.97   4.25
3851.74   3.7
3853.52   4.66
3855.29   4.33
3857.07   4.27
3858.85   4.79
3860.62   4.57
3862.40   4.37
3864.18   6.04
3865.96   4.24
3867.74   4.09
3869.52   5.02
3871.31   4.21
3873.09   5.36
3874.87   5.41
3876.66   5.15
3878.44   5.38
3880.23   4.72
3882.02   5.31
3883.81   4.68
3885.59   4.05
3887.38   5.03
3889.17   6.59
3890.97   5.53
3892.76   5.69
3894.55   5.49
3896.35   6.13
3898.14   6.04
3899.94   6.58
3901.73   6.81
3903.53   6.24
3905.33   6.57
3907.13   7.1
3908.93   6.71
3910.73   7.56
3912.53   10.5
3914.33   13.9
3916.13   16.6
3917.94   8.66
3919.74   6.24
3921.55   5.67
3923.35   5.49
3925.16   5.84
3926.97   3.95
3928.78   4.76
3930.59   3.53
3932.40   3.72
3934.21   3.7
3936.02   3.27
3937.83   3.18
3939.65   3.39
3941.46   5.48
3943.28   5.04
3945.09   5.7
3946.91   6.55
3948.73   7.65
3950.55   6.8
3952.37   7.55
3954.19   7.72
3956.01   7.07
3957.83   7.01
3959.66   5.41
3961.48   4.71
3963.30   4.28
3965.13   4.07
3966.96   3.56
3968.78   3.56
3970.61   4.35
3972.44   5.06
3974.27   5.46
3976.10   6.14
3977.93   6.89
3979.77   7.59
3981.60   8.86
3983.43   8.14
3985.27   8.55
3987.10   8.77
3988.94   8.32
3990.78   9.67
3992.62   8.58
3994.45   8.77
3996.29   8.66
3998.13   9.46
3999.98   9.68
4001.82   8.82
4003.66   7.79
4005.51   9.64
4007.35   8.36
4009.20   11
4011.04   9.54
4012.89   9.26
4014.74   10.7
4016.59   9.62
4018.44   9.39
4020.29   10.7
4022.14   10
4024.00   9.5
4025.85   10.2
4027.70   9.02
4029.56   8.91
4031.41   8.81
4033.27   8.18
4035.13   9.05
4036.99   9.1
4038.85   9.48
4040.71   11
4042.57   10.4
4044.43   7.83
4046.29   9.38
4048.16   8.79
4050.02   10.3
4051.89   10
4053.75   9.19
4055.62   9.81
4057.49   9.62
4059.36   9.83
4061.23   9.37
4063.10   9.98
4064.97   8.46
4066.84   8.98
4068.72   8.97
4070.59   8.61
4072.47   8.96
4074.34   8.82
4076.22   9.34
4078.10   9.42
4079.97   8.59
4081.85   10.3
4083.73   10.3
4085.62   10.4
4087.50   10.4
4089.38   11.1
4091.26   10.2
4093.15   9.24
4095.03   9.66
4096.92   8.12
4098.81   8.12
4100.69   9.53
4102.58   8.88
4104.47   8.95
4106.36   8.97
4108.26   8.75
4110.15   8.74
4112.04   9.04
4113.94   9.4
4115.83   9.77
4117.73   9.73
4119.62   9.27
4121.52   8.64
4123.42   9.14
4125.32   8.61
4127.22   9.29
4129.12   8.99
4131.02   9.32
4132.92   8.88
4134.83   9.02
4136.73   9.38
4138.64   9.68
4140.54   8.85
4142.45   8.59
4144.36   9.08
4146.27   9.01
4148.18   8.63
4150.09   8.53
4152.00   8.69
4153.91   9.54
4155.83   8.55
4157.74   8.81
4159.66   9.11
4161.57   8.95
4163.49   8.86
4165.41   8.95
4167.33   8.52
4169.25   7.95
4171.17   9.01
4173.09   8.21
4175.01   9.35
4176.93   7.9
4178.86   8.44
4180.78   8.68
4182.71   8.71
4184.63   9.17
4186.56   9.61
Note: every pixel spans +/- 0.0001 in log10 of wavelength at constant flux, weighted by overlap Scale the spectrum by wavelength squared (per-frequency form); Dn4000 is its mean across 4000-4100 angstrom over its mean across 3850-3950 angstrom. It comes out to 1.78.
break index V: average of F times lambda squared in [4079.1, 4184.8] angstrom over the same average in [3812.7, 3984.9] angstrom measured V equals 1.9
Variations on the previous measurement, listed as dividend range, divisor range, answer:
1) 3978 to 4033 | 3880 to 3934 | 1.48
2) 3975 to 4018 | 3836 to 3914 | 1.76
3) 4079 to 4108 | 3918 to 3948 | 2.12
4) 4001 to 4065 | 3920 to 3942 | 2.28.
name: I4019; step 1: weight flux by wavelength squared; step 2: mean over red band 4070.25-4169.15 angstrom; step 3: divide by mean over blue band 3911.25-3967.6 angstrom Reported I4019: 1.62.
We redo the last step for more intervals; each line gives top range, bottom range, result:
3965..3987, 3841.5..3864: 1.48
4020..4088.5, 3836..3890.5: 2.25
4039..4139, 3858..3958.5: 1.71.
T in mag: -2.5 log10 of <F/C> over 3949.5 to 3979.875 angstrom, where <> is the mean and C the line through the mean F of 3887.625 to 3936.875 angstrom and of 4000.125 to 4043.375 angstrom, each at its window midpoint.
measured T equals 0.37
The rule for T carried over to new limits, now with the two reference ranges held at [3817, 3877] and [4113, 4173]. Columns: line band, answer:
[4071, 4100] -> -0.18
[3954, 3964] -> 0.01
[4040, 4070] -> -0.24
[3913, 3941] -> -0.13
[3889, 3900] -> -0.18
